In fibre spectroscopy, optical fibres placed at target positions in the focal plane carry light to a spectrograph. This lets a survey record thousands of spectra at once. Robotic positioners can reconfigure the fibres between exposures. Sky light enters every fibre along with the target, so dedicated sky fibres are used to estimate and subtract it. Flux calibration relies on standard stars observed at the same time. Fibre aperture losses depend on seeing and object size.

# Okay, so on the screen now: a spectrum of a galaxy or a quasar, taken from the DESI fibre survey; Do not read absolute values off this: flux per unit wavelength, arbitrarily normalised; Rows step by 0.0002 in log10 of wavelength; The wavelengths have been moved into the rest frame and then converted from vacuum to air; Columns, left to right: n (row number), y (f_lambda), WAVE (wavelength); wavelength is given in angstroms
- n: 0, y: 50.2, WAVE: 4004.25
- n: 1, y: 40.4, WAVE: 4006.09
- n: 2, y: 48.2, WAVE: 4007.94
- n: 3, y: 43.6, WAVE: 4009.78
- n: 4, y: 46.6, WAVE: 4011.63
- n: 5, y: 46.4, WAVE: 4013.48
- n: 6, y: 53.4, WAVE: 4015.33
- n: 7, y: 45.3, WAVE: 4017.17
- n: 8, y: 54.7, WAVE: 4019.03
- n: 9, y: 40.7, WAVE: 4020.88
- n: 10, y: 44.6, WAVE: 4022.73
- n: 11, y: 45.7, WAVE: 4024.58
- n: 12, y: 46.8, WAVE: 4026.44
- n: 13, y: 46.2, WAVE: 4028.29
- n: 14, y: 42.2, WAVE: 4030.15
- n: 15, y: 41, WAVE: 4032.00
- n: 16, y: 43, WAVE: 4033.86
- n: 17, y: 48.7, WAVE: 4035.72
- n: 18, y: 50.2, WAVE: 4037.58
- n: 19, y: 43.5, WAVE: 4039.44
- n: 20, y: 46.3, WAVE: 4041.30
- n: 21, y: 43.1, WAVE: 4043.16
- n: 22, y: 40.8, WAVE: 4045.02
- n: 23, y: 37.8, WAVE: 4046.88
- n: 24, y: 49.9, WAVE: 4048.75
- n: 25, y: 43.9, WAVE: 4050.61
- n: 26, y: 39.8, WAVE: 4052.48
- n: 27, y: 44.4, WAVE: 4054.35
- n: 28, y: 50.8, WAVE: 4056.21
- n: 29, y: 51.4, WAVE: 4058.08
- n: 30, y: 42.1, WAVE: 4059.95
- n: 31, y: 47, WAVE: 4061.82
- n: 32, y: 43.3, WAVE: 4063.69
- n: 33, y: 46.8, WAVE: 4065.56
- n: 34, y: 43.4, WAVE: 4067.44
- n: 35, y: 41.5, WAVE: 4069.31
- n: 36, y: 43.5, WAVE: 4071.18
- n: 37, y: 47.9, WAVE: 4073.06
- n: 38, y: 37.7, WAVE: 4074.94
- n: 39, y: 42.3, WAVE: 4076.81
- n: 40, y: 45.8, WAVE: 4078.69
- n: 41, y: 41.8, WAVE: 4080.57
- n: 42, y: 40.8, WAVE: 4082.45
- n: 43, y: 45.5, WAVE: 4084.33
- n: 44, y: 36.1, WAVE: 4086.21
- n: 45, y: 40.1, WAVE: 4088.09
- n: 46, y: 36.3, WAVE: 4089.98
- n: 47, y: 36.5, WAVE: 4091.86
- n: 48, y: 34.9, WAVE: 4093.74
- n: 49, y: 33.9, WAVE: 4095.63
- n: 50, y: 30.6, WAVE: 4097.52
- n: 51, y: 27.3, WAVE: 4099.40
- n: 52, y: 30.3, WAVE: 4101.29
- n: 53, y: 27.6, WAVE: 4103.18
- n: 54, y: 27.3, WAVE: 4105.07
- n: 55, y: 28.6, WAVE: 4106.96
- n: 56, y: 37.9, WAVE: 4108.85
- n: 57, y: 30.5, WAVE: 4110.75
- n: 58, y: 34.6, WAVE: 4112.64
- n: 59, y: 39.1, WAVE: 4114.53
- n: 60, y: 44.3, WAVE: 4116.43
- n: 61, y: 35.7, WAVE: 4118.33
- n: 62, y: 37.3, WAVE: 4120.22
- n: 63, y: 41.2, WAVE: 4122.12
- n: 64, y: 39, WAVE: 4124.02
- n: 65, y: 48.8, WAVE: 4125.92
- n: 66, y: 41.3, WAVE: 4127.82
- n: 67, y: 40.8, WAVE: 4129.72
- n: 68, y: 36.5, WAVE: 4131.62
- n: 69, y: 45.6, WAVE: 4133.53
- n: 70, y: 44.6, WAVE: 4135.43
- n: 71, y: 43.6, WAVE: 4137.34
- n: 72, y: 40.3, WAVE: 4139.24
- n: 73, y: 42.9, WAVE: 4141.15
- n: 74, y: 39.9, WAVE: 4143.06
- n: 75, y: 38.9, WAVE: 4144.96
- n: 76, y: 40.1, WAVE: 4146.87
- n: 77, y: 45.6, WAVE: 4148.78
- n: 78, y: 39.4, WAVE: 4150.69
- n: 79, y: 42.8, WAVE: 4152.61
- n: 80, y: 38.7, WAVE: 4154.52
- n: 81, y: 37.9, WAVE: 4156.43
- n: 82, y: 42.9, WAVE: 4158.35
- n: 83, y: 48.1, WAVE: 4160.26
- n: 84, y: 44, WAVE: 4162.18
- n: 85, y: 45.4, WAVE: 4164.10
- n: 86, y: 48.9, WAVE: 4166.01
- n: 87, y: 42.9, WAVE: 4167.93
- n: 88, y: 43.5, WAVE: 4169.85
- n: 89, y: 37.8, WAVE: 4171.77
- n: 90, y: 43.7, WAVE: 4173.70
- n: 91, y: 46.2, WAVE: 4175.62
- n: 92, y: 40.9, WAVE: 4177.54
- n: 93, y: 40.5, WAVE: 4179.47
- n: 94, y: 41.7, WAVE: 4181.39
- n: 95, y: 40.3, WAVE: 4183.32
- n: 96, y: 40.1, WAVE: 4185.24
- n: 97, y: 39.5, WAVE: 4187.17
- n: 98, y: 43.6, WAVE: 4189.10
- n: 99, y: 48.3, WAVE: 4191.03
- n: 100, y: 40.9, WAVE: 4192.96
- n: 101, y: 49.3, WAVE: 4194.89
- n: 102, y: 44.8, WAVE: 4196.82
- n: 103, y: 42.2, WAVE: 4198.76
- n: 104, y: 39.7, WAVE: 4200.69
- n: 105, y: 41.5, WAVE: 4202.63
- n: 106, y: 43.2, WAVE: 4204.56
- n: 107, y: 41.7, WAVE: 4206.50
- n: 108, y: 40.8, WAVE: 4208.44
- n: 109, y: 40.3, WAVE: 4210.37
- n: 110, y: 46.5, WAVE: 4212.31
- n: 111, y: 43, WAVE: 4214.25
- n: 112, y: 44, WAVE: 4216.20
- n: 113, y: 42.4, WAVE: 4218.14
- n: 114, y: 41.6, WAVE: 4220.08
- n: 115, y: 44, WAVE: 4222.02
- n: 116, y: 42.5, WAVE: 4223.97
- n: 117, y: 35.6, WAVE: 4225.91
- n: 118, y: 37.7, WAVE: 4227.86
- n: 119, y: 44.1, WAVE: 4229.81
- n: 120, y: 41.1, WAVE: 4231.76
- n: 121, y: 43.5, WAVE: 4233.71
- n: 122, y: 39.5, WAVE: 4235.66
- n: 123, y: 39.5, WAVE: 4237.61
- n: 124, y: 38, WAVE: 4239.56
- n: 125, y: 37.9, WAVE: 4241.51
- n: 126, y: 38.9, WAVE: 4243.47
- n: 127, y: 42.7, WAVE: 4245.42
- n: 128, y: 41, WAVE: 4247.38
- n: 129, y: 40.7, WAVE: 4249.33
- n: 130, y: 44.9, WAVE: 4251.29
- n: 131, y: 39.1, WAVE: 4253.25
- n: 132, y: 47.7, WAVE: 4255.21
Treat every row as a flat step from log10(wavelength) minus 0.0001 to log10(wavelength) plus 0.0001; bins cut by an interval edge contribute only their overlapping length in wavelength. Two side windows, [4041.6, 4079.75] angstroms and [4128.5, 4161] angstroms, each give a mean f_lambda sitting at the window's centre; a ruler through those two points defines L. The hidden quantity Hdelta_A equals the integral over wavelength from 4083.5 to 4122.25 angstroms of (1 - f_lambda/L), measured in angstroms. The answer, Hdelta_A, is 7.3 angstroms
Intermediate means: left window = 44.2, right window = 41.6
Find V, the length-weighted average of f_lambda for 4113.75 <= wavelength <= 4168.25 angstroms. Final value 41.9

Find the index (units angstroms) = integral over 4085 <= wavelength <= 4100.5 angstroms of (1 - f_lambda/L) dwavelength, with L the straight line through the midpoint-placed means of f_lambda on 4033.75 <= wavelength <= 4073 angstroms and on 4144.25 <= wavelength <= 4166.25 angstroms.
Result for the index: 3.3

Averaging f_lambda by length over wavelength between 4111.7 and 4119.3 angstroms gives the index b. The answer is 38.4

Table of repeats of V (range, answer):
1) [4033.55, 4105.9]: 41.1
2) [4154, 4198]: 43.1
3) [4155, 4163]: 42.9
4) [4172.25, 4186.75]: 41.7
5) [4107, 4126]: 37.9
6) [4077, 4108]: 35.4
